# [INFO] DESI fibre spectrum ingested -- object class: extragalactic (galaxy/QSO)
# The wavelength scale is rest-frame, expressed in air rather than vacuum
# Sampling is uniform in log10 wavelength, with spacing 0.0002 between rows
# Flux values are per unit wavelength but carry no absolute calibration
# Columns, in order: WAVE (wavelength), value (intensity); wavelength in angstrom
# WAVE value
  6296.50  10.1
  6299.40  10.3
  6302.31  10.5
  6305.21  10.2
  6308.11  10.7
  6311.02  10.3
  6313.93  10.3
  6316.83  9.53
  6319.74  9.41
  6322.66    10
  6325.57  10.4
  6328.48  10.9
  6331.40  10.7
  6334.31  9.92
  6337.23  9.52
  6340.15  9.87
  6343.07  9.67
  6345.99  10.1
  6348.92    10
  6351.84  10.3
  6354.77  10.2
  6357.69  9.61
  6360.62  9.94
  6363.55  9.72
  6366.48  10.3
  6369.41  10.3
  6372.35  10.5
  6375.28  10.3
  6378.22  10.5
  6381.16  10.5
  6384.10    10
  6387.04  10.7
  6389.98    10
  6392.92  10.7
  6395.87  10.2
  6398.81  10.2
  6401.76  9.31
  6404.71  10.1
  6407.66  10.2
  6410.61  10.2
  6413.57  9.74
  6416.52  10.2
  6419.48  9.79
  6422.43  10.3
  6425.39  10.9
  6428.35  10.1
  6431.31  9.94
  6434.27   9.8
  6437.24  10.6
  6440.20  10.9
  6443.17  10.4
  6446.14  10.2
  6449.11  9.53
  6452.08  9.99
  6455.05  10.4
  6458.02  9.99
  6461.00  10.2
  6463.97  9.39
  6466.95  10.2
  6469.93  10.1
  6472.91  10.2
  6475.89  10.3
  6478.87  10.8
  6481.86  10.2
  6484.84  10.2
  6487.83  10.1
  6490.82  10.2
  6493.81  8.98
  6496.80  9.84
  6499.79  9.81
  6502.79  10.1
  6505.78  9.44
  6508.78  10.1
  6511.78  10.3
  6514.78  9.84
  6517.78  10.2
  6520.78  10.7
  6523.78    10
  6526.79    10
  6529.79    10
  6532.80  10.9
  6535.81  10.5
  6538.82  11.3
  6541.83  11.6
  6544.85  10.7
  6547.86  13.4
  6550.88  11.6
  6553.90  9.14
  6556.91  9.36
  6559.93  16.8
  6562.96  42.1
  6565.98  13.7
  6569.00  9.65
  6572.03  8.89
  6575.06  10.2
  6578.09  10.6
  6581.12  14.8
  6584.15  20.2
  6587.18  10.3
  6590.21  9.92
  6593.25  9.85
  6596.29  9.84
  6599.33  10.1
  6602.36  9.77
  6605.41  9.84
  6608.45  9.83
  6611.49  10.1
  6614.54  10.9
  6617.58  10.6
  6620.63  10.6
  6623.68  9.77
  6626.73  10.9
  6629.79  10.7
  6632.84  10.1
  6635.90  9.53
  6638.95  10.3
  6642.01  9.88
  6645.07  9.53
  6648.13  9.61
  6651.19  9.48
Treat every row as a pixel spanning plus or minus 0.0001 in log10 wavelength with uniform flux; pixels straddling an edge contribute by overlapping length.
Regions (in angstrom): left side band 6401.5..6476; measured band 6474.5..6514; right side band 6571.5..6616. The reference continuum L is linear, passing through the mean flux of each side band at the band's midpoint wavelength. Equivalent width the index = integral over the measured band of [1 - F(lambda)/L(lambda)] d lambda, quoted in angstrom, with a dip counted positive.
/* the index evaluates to 1.6 angstrom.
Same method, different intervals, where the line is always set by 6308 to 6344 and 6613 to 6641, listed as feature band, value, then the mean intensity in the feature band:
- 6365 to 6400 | -0.8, 10.4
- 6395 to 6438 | 0.3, 10.1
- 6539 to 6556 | -1.5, 11.2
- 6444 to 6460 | 0.2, 10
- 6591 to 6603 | 0.5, 9.9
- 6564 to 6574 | -1.8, 12.2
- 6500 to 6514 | 0.4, 9.96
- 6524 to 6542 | -0.6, 10.6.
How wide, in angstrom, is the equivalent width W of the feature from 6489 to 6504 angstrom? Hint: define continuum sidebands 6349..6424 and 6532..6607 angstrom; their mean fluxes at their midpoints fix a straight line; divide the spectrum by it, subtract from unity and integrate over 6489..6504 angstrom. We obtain 2.4 angstrom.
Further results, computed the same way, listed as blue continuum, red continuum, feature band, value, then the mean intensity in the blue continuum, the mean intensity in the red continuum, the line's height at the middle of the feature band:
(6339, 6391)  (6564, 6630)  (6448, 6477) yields 1.5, 10.1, 11.2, 10.6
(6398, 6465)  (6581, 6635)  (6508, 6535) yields 0.7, 10.1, 10.9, 10.5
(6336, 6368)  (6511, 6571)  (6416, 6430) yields 0.9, 9.93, 12.6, 10.9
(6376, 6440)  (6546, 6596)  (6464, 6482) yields 2.1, 10.2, 13.7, 11.6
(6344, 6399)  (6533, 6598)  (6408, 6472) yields 6.0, 10.2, 13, 11.2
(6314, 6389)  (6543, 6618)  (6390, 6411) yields 1.0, 10.1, 12.5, 10.6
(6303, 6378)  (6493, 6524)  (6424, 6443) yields -0.7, 10.1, 9.96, 10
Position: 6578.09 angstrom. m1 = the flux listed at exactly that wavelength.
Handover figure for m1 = 10.6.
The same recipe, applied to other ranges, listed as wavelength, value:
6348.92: 10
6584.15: 20.2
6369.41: 10.3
